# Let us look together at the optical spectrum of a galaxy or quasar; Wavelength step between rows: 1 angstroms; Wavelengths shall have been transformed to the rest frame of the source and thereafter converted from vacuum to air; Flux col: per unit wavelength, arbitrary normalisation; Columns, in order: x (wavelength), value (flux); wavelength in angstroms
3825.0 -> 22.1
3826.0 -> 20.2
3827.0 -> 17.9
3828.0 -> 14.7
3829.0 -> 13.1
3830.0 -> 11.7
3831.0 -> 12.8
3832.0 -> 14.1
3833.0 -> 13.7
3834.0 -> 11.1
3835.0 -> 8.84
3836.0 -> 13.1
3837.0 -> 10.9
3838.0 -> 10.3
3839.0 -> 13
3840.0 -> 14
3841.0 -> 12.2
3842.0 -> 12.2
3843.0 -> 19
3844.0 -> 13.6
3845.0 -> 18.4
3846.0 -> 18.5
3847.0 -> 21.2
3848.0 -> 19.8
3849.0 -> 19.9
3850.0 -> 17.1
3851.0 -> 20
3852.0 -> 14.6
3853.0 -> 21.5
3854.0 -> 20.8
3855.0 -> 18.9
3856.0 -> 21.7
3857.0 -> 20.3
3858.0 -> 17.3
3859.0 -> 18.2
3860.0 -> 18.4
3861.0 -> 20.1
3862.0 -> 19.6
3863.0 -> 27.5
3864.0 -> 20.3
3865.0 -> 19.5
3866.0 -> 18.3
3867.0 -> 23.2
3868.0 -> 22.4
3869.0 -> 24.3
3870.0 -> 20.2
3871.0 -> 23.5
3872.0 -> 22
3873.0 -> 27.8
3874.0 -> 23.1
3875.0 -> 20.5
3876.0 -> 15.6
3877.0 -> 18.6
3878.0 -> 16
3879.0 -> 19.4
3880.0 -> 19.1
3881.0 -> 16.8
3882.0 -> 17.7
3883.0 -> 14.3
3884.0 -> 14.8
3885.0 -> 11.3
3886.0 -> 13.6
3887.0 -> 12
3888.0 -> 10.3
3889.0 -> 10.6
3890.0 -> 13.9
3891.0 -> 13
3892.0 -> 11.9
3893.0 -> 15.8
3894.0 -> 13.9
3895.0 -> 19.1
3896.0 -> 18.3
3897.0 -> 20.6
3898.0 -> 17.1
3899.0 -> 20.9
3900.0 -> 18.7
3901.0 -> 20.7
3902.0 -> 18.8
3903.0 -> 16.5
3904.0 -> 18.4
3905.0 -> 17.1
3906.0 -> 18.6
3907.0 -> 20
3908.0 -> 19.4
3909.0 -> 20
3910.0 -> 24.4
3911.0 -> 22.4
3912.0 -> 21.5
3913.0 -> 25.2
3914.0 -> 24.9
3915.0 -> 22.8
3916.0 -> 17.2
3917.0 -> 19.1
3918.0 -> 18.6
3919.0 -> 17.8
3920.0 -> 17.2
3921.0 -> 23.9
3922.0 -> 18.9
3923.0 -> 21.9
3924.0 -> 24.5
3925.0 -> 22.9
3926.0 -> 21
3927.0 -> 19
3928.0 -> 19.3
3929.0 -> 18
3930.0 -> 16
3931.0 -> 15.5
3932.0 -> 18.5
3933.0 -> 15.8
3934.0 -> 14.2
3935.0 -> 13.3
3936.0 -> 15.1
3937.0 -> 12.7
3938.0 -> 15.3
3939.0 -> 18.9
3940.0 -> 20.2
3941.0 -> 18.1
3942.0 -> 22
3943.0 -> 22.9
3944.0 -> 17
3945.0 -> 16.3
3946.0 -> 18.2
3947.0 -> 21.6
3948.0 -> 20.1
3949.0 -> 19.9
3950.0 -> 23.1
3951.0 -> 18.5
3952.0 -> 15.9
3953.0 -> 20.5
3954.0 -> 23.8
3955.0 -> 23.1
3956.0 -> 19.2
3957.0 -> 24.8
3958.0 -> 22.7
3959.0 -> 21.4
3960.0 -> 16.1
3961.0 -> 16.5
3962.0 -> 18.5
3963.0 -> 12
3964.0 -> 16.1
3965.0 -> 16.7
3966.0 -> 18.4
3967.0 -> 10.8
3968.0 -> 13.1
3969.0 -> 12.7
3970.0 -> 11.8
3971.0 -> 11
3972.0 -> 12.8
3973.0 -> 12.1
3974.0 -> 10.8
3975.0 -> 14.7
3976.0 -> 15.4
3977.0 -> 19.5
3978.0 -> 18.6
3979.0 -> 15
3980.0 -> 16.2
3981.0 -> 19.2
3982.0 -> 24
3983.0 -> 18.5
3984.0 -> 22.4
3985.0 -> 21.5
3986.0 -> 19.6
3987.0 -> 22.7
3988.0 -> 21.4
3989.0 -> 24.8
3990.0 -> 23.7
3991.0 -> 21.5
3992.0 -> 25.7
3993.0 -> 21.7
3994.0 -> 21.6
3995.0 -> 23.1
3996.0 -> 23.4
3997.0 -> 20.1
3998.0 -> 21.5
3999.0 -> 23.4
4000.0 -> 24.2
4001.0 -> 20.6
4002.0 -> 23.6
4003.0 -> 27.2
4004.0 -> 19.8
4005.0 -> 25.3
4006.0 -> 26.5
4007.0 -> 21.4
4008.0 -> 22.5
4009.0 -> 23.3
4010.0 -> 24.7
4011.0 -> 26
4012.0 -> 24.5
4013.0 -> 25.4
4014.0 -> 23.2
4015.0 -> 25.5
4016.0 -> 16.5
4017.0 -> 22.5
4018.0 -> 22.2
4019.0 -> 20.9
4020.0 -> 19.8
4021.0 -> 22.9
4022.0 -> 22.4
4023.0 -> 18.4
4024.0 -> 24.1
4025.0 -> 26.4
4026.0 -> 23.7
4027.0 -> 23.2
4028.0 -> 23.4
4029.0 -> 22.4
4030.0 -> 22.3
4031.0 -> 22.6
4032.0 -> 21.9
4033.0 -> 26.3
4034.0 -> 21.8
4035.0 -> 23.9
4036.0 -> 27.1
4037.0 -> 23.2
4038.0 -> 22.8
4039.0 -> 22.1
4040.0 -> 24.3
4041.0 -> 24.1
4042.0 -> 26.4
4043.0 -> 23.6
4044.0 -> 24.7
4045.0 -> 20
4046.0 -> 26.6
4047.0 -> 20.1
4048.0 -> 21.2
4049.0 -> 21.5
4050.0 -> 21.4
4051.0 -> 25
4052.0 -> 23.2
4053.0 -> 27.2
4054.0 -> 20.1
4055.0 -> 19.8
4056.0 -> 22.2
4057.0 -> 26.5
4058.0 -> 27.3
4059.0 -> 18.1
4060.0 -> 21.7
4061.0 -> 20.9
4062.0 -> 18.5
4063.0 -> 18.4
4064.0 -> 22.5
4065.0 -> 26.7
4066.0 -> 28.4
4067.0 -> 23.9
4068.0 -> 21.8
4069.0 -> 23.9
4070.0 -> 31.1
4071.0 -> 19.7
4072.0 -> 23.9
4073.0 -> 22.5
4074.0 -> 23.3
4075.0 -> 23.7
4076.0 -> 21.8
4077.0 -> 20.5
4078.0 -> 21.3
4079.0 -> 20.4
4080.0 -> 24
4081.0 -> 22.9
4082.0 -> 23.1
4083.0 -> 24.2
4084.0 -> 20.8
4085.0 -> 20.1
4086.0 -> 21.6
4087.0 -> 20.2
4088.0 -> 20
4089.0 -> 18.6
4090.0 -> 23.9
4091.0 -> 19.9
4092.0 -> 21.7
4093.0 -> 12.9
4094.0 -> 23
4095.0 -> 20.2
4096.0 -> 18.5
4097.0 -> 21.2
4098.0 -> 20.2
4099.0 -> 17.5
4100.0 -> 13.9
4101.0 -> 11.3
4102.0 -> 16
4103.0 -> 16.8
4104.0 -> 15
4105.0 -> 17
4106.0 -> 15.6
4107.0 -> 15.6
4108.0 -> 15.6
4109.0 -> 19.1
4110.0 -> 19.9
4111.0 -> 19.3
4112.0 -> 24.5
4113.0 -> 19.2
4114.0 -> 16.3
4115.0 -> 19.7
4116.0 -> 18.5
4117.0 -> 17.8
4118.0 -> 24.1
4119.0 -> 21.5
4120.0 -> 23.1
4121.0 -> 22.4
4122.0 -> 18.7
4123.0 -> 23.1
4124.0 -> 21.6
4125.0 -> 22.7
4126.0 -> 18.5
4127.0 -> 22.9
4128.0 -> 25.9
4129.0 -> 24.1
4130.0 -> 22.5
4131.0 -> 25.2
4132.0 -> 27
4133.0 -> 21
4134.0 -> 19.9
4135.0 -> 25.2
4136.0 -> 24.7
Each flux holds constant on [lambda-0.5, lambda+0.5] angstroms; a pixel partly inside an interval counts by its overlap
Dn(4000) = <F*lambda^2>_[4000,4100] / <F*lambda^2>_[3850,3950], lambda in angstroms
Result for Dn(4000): 1.29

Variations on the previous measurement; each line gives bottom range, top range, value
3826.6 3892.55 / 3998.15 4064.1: 1.47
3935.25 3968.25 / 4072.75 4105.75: 1.15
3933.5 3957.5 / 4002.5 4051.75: 1.28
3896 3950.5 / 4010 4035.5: 1.25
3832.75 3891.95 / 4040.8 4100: 1.41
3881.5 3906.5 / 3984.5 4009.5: 1.51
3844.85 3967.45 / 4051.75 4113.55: 1.21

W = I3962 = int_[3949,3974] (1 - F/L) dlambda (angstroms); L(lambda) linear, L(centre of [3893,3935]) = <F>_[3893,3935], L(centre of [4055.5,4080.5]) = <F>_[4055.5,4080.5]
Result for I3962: 4.1 angstroms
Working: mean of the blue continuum 19.4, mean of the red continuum 22.9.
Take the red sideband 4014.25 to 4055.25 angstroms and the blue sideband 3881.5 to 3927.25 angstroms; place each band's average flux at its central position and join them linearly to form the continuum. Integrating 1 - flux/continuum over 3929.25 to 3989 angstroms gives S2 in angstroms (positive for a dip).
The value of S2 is 7.3 angstroms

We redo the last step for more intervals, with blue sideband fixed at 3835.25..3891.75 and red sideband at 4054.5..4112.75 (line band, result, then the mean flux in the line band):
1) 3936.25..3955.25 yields -0.44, 19.3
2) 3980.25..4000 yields -2.67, 22.1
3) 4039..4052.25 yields -1.96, 23.2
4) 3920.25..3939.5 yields 0.48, 18.1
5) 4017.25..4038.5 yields -3.16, 22.9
